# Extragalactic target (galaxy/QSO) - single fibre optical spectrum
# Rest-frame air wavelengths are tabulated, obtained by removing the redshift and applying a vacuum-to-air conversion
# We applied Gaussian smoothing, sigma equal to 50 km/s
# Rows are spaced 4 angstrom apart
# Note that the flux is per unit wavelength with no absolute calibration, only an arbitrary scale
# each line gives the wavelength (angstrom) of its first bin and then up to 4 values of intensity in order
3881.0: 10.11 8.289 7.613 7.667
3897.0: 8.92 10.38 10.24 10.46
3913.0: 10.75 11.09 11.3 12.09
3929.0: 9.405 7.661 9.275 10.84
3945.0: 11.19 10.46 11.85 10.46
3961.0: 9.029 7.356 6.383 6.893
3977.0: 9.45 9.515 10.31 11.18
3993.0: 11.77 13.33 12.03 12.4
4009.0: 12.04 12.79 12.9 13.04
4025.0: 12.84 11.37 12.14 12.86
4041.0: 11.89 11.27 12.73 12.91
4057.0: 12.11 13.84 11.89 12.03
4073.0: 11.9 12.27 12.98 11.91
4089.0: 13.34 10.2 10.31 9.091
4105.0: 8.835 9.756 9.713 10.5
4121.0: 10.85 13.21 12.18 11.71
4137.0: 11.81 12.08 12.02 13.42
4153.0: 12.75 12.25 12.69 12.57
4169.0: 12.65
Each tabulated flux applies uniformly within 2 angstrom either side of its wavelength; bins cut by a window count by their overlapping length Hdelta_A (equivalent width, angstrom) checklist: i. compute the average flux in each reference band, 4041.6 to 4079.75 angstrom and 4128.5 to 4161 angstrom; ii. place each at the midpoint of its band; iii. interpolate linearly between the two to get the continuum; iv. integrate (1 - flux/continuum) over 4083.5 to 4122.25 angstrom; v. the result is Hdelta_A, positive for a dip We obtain 6.0 angstrom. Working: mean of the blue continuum 12.3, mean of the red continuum 12.3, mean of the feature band 10.4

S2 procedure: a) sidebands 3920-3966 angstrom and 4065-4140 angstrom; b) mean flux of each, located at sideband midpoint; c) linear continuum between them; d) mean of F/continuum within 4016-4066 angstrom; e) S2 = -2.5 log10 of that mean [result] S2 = -0.15 mag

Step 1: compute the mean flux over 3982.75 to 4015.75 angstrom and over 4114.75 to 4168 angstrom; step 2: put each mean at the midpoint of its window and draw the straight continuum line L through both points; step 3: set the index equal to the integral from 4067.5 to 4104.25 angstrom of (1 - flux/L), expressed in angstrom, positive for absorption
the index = 1.9 angstrom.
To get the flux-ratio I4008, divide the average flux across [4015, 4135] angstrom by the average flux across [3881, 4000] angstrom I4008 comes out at 1.2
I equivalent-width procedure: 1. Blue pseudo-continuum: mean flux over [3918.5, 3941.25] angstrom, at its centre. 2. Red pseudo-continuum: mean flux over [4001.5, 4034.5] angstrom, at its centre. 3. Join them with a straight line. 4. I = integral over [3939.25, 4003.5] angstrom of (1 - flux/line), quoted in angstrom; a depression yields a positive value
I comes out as 5.9 angstrom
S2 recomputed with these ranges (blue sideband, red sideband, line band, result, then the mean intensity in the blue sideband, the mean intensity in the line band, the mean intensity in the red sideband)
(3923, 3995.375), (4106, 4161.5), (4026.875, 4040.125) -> -0.146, 9.75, 12.1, 11.7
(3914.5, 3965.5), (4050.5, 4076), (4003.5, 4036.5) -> -0.071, 10.2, 12.5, 12.4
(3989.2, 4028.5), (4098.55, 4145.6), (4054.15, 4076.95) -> -0.060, 12.5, 12.4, 10.9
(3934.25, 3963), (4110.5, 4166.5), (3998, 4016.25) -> -0.145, 10.4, 12.4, 12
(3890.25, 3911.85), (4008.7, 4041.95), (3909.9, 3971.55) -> 0.051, 9.51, 9.92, 12.5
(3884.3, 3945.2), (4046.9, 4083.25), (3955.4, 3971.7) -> 0.287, 9.82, 8.19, 12.5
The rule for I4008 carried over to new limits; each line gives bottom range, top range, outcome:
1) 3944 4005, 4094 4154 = 1.10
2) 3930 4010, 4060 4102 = 1.17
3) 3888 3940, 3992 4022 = 1.28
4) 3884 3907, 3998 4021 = 1.41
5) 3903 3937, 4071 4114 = 1.06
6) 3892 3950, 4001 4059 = 1.22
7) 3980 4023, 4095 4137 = 0.89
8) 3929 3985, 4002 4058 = 1.33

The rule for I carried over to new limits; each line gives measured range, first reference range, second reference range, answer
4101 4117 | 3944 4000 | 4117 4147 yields 2.9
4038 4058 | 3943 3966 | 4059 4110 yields -2.0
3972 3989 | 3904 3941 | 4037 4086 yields 2.6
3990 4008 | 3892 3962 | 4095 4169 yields -2.8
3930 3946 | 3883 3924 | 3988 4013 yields 1.5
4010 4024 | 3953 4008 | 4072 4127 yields -3.3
